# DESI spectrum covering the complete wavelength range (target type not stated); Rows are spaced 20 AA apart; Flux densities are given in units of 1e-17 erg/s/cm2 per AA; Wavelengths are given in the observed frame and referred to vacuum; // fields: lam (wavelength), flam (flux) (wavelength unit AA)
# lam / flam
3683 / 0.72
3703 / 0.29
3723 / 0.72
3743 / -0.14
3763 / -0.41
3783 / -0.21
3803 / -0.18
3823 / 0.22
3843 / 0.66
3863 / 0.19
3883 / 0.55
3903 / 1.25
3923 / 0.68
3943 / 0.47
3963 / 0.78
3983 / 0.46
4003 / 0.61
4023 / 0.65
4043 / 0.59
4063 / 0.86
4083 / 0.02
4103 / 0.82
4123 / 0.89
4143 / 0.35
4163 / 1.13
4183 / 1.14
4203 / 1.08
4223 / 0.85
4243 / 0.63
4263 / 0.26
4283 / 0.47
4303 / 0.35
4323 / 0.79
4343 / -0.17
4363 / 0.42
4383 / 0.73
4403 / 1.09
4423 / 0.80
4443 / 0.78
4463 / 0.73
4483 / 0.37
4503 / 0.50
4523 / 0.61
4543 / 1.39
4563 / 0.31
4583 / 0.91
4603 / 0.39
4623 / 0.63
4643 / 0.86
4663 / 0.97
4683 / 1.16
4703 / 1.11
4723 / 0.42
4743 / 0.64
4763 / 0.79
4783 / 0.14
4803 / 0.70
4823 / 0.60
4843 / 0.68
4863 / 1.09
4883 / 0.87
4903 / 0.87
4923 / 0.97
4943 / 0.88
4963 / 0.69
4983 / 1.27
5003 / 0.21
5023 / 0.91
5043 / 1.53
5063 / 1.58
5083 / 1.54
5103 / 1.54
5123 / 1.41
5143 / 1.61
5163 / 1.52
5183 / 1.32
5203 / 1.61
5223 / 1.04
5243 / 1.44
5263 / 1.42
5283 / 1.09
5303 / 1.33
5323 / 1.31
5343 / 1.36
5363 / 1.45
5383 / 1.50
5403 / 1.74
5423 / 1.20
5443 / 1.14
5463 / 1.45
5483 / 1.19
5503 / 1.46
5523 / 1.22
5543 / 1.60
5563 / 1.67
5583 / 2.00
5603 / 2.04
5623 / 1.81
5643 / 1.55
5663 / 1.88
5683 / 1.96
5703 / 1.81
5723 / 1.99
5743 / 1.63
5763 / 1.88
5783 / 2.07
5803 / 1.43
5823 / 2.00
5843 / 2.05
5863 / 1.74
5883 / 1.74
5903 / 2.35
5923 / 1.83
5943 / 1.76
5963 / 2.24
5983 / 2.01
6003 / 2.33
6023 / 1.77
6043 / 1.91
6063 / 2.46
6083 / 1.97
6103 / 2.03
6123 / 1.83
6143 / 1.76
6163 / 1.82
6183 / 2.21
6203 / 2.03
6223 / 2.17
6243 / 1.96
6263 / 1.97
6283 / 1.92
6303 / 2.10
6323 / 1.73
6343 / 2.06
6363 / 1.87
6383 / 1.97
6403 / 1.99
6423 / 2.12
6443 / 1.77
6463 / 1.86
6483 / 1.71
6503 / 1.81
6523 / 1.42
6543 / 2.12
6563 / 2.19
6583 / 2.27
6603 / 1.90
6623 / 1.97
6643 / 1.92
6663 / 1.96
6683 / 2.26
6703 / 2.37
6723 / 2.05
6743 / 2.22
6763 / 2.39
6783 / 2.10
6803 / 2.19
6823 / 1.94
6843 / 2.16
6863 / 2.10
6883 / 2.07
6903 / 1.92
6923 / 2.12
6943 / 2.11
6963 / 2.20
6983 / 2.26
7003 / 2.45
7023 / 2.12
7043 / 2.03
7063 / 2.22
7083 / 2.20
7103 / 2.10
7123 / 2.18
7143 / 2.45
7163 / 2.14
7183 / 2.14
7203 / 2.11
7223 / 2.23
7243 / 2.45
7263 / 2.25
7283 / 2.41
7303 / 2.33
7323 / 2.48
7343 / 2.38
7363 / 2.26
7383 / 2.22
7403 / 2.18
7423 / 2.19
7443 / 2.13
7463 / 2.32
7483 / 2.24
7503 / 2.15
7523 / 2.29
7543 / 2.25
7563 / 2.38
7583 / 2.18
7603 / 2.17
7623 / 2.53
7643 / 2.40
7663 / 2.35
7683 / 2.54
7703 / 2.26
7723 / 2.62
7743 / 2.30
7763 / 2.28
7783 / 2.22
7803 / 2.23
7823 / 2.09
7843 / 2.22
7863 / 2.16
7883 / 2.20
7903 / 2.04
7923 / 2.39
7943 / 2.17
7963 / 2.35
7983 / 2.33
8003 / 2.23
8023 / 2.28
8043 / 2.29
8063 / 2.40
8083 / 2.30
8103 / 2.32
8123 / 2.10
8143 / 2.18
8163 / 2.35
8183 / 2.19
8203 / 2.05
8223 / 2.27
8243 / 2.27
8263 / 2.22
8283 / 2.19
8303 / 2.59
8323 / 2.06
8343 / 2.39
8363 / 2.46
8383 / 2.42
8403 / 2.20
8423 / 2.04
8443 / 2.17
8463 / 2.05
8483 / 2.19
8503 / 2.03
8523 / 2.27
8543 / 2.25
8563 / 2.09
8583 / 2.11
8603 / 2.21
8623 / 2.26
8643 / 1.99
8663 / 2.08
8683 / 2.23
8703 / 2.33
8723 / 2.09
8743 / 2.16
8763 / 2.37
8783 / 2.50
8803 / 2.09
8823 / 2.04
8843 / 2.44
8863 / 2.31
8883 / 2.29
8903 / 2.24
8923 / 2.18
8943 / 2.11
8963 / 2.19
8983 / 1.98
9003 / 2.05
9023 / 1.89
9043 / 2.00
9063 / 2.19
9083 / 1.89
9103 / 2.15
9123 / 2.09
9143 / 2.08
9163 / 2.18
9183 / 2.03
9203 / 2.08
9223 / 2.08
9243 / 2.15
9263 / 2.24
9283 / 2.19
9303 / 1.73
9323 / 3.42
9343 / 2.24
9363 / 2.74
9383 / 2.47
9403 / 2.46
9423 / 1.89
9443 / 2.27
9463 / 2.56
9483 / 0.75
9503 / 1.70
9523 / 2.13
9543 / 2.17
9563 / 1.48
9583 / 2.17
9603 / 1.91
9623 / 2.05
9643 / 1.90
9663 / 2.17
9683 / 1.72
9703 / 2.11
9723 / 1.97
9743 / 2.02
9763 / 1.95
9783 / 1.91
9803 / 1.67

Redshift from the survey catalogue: 0.261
